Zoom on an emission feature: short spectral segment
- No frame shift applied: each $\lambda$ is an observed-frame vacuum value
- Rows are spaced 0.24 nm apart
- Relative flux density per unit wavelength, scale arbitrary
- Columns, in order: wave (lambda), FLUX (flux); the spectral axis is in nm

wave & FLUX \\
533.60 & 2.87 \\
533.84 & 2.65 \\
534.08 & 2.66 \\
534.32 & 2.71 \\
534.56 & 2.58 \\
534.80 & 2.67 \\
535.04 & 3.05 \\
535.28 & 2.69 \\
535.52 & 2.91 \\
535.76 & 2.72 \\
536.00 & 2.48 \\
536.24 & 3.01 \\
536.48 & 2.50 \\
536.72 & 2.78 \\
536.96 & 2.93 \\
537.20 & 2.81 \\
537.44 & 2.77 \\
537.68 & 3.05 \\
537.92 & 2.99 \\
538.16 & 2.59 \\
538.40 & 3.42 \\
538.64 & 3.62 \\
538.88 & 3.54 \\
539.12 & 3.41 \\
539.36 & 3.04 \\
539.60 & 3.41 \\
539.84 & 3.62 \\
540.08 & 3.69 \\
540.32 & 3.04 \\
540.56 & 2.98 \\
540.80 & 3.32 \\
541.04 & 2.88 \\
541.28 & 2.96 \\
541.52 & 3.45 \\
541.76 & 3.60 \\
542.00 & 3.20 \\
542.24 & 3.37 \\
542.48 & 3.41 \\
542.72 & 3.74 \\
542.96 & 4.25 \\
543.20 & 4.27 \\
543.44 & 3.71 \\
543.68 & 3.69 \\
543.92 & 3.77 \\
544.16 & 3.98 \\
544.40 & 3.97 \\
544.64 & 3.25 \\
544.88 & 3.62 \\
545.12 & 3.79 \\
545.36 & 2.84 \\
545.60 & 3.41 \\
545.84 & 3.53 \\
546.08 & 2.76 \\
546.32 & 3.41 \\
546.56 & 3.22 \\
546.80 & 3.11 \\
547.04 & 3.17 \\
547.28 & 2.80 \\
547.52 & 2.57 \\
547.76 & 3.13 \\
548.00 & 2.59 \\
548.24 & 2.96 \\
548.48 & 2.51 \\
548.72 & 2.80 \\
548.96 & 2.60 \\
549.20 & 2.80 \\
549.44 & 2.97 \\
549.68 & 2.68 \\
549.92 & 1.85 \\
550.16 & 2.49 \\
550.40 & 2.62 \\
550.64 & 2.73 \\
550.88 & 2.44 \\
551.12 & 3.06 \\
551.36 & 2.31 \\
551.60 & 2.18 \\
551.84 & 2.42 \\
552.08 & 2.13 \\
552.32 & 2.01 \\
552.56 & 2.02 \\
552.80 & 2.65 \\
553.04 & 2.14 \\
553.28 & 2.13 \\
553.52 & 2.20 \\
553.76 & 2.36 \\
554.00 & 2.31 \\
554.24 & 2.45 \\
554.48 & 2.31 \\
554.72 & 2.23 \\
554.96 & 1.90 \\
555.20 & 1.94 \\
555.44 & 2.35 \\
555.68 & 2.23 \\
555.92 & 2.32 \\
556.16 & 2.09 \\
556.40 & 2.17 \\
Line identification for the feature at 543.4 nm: C III]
